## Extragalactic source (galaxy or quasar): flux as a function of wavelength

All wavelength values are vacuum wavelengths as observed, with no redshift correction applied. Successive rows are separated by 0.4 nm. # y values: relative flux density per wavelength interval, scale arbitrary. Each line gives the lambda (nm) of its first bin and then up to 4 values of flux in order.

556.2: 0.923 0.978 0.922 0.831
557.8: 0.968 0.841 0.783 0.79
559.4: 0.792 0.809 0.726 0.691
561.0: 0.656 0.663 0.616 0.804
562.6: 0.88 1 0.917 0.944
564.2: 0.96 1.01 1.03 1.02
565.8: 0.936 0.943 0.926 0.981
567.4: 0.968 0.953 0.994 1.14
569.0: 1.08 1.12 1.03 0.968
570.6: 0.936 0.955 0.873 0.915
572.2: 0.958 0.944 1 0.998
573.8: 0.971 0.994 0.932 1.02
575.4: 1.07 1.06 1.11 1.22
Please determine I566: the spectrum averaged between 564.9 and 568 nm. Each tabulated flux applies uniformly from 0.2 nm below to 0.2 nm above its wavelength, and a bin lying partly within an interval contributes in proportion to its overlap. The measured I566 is 0.968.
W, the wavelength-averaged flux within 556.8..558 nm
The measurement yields 0.907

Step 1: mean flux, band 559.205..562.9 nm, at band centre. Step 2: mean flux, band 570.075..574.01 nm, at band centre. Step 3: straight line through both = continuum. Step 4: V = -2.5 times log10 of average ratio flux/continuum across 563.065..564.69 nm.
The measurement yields -0.20 mag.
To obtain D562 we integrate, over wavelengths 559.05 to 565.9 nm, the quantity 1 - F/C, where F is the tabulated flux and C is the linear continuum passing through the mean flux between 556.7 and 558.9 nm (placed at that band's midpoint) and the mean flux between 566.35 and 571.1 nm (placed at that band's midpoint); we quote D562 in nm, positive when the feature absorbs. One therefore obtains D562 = 0.61 nm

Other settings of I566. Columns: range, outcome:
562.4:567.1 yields 0.962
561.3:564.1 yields 0.843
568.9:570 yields 1.08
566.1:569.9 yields 1.01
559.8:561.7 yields 0.694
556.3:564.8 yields 0.838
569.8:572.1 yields 0.939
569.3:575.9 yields 0.982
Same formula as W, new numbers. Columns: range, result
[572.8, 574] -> 0.99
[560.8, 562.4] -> 0.685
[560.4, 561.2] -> 0.673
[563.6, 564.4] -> 0.952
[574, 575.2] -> 0.982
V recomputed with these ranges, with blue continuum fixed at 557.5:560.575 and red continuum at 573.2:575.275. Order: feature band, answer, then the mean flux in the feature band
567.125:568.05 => -0.06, 0.964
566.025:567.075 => -0.06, 0.946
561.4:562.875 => 0.11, 0.764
